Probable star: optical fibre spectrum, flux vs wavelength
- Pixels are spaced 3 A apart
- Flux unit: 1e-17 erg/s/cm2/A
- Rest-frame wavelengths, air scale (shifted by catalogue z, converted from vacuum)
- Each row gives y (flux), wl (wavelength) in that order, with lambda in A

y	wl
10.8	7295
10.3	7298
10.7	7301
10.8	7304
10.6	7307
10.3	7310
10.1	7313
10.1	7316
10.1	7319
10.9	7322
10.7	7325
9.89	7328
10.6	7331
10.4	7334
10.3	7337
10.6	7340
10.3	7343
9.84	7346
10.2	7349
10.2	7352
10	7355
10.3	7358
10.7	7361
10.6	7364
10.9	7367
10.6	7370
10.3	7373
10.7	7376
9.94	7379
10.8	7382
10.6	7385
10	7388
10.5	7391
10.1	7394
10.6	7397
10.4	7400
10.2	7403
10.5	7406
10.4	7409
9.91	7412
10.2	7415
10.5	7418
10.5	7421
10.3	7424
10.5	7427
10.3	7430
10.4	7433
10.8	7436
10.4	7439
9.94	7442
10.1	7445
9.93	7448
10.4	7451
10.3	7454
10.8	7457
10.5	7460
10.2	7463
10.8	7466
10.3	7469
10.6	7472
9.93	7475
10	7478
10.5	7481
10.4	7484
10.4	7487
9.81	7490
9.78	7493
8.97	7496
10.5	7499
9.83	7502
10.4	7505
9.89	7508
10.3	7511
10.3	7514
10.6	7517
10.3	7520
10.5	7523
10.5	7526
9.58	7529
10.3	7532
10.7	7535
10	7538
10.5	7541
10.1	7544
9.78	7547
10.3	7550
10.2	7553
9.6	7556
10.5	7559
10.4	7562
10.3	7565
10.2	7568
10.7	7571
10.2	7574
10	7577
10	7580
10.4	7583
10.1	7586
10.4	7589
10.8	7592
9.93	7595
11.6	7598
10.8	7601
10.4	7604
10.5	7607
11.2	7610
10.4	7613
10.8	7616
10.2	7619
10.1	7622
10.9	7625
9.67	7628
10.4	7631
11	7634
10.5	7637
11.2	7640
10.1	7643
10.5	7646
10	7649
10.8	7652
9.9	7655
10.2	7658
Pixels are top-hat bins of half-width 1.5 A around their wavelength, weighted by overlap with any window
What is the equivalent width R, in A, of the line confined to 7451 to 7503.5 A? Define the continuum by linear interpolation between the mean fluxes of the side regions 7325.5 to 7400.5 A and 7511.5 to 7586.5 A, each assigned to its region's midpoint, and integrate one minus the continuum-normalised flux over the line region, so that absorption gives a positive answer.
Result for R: 0.40 A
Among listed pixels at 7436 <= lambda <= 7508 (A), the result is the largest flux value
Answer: 10.8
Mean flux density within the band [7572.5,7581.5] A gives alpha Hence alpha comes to 10.1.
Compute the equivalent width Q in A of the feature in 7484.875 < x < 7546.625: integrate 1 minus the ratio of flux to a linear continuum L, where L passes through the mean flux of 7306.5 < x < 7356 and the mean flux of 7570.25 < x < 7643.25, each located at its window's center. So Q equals 1.6 A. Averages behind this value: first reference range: 10.3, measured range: 10.2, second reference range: 10.5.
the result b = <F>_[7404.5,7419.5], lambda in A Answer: 10.3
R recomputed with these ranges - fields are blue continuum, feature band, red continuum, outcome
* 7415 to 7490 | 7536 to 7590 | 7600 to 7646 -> 1.4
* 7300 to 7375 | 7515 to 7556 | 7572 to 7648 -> 0.9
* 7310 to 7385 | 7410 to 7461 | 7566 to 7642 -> 0.4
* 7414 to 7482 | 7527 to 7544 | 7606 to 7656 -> 0.3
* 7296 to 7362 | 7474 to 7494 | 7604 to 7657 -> 0.6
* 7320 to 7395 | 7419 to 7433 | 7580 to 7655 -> 0.0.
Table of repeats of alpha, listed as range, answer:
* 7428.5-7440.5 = 10.5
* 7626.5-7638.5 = 10.4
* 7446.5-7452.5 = 10.2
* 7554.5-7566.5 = 10.2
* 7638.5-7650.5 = 10.4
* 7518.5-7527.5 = 10.4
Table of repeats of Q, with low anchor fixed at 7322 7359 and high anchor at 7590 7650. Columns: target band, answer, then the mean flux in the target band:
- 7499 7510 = 0.4 A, 10.1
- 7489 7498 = 0.8 A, 9.56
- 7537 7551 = 0.5 A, 10.1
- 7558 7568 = 0.1 A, 10.4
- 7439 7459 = 0.3 A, 10.3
